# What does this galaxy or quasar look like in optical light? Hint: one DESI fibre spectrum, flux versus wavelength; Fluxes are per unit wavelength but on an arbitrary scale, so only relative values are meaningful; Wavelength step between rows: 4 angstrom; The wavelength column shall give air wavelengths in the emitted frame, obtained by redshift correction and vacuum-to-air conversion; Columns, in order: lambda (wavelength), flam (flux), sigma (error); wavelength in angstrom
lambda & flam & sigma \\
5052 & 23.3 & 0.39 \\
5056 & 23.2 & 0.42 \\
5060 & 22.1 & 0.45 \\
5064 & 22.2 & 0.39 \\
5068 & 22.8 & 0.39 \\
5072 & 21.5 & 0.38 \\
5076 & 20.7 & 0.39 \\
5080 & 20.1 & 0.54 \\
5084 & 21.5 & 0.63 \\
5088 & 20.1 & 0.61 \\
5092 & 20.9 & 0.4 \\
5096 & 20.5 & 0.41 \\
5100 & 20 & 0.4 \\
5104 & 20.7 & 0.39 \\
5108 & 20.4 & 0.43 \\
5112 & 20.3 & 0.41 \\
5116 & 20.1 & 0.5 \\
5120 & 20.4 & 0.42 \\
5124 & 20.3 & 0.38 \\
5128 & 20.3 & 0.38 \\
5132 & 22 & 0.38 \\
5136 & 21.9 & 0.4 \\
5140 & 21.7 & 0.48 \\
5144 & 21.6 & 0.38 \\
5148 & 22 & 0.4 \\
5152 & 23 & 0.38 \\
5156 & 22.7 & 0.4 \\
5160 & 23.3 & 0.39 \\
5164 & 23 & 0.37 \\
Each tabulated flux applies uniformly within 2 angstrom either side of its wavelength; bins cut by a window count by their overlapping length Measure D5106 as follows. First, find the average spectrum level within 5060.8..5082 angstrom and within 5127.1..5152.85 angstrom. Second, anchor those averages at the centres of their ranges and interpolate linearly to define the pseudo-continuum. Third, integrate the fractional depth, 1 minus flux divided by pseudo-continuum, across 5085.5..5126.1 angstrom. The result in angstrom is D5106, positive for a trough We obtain 2.37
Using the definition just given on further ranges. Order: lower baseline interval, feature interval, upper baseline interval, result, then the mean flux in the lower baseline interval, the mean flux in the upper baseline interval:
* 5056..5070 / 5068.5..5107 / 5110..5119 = 1.17 angstrom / 22.5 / 20.2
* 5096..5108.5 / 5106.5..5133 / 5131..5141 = 0.83 angstrom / 20.4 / 21.9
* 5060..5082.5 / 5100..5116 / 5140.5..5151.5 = 1.01 angstrom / 21.5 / 21.9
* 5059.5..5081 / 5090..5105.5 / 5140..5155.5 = 0.91 angstrom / 21.6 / 22.2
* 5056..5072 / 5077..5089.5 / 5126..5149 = 0.88 angstrom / 22.4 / 21.6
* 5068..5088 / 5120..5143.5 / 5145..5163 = 1.09 angstrom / 21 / 22.7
